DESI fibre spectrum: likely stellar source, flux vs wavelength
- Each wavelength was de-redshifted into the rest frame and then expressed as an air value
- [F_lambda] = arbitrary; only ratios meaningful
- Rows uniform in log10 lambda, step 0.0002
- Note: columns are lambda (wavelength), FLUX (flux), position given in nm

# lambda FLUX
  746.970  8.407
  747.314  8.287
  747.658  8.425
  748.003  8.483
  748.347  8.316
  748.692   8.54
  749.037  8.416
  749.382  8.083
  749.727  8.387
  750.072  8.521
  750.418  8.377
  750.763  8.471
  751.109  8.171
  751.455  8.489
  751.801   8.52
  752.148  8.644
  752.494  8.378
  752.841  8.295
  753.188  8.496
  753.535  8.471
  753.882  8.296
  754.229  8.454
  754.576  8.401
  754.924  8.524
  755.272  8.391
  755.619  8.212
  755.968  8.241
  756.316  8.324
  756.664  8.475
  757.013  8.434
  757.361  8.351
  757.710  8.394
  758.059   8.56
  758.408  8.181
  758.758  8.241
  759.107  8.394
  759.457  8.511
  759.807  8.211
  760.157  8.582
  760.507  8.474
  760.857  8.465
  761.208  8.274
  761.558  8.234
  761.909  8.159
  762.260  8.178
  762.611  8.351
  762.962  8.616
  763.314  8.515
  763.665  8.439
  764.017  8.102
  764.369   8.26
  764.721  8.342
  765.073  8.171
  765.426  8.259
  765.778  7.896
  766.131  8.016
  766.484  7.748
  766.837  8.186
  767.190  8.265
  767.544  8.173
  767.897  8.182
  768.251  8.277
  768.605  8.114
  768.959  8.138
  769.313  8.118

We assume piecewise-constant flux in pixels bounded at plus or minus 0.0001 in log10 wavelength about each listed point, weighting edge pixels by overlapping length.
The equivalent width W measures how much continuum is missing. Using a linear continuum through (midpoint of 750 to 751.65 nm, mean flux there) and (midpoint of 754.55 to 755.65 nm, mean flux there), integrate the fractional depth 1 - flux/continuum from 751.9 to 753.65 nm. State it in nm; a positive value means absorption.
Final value -0.01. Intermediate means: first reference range 8.4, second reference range 8.4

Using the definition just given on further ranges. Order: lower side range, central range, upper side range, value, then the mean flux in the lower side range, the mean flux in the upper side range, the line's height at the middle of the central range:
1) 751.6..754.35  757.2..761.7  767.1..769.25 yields -0.02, 8.44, 8.18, 8.33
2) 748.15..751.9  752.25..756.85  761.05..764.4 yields -0.01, 8.39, 8.32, 8.36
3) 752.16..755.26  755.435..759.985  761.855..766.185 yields 0.01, 8.42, 8.26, 8.36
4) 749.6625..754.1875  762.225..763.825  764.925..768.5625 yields -0.05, 8.43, 8.12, 8.19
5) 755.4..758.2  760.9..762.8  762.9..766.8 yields 0.00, 8.37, 8.2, 8.27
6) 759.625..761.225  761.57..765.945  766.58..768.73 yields 0.02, 8.41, 8.18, 8.31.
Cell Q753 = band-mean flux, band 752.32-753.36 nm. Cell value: 8.39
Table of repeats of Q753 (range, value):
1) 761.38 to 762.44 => 8.2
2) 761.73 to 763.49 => 8.36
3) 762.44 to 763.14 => 8.48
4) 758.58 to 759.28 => 8.31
